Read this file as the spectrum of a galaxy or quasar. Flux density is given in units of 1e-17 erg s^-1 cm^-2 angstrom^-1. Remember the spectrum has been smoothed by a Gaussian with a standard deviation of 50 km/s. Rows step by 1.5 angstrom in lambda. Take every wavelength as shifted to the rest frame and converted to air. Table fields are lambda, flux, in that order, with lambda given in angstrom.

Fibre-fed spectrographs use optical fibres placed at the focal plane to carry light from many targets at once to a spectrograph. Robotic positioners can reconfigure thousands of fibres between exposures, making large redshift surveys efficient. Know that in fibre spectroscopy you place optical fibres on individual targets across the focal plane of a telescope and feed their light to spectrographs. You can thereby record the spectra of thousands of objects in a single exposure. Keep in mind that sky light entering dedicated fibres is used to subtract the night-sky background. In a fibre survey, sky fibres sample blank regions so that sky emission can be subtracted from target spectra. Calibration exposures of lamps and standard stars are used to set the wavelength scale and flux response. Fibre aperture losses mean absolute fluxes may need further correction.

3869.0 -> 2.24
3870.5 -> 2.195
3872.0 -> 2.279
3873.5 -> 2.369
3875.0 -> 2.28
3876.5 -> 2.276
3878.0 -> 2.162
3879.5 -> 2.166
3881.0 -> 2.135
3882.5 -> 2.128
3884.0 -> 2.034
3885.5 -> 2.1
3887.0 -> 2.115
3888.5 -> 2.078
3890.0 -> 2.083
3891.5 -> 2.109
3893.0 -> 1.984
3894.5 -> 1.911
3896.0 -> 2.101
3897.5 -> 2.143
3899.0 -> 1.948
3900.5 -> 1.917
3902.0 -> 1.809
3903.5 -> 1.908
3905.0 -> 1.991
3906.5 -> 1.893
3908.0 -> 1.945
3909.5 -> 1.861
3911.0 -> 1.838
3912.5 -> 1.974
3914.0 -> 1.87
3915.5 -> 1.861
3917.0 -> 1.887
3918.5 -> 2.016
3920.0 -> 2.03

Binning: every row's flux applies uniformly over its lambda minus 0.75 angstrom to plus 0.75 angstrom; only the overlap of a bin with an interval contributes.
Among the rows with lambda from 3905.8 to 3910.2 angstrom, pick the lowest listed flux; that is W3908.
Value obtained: 1.861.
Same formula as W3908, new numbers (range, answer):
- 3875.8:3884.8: 2.034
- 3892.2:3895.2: 1.911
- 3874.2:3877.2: 2.276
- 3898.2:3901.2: 1.917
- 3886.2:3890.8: 2.078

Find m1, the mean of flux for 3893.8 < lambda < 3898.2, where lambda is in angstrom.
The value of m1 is 2.05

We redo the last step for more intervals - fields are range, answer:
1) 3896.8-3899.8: 2.04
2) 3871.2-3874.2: 2.32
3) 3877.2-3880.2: 2.17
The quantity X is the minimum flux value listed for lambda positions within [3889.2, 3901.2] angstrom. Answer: 1.911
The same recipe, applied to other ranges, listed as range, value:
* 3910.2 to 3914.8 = 1.838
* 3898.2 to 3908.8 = 1.809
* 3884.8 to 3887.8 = 2.1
